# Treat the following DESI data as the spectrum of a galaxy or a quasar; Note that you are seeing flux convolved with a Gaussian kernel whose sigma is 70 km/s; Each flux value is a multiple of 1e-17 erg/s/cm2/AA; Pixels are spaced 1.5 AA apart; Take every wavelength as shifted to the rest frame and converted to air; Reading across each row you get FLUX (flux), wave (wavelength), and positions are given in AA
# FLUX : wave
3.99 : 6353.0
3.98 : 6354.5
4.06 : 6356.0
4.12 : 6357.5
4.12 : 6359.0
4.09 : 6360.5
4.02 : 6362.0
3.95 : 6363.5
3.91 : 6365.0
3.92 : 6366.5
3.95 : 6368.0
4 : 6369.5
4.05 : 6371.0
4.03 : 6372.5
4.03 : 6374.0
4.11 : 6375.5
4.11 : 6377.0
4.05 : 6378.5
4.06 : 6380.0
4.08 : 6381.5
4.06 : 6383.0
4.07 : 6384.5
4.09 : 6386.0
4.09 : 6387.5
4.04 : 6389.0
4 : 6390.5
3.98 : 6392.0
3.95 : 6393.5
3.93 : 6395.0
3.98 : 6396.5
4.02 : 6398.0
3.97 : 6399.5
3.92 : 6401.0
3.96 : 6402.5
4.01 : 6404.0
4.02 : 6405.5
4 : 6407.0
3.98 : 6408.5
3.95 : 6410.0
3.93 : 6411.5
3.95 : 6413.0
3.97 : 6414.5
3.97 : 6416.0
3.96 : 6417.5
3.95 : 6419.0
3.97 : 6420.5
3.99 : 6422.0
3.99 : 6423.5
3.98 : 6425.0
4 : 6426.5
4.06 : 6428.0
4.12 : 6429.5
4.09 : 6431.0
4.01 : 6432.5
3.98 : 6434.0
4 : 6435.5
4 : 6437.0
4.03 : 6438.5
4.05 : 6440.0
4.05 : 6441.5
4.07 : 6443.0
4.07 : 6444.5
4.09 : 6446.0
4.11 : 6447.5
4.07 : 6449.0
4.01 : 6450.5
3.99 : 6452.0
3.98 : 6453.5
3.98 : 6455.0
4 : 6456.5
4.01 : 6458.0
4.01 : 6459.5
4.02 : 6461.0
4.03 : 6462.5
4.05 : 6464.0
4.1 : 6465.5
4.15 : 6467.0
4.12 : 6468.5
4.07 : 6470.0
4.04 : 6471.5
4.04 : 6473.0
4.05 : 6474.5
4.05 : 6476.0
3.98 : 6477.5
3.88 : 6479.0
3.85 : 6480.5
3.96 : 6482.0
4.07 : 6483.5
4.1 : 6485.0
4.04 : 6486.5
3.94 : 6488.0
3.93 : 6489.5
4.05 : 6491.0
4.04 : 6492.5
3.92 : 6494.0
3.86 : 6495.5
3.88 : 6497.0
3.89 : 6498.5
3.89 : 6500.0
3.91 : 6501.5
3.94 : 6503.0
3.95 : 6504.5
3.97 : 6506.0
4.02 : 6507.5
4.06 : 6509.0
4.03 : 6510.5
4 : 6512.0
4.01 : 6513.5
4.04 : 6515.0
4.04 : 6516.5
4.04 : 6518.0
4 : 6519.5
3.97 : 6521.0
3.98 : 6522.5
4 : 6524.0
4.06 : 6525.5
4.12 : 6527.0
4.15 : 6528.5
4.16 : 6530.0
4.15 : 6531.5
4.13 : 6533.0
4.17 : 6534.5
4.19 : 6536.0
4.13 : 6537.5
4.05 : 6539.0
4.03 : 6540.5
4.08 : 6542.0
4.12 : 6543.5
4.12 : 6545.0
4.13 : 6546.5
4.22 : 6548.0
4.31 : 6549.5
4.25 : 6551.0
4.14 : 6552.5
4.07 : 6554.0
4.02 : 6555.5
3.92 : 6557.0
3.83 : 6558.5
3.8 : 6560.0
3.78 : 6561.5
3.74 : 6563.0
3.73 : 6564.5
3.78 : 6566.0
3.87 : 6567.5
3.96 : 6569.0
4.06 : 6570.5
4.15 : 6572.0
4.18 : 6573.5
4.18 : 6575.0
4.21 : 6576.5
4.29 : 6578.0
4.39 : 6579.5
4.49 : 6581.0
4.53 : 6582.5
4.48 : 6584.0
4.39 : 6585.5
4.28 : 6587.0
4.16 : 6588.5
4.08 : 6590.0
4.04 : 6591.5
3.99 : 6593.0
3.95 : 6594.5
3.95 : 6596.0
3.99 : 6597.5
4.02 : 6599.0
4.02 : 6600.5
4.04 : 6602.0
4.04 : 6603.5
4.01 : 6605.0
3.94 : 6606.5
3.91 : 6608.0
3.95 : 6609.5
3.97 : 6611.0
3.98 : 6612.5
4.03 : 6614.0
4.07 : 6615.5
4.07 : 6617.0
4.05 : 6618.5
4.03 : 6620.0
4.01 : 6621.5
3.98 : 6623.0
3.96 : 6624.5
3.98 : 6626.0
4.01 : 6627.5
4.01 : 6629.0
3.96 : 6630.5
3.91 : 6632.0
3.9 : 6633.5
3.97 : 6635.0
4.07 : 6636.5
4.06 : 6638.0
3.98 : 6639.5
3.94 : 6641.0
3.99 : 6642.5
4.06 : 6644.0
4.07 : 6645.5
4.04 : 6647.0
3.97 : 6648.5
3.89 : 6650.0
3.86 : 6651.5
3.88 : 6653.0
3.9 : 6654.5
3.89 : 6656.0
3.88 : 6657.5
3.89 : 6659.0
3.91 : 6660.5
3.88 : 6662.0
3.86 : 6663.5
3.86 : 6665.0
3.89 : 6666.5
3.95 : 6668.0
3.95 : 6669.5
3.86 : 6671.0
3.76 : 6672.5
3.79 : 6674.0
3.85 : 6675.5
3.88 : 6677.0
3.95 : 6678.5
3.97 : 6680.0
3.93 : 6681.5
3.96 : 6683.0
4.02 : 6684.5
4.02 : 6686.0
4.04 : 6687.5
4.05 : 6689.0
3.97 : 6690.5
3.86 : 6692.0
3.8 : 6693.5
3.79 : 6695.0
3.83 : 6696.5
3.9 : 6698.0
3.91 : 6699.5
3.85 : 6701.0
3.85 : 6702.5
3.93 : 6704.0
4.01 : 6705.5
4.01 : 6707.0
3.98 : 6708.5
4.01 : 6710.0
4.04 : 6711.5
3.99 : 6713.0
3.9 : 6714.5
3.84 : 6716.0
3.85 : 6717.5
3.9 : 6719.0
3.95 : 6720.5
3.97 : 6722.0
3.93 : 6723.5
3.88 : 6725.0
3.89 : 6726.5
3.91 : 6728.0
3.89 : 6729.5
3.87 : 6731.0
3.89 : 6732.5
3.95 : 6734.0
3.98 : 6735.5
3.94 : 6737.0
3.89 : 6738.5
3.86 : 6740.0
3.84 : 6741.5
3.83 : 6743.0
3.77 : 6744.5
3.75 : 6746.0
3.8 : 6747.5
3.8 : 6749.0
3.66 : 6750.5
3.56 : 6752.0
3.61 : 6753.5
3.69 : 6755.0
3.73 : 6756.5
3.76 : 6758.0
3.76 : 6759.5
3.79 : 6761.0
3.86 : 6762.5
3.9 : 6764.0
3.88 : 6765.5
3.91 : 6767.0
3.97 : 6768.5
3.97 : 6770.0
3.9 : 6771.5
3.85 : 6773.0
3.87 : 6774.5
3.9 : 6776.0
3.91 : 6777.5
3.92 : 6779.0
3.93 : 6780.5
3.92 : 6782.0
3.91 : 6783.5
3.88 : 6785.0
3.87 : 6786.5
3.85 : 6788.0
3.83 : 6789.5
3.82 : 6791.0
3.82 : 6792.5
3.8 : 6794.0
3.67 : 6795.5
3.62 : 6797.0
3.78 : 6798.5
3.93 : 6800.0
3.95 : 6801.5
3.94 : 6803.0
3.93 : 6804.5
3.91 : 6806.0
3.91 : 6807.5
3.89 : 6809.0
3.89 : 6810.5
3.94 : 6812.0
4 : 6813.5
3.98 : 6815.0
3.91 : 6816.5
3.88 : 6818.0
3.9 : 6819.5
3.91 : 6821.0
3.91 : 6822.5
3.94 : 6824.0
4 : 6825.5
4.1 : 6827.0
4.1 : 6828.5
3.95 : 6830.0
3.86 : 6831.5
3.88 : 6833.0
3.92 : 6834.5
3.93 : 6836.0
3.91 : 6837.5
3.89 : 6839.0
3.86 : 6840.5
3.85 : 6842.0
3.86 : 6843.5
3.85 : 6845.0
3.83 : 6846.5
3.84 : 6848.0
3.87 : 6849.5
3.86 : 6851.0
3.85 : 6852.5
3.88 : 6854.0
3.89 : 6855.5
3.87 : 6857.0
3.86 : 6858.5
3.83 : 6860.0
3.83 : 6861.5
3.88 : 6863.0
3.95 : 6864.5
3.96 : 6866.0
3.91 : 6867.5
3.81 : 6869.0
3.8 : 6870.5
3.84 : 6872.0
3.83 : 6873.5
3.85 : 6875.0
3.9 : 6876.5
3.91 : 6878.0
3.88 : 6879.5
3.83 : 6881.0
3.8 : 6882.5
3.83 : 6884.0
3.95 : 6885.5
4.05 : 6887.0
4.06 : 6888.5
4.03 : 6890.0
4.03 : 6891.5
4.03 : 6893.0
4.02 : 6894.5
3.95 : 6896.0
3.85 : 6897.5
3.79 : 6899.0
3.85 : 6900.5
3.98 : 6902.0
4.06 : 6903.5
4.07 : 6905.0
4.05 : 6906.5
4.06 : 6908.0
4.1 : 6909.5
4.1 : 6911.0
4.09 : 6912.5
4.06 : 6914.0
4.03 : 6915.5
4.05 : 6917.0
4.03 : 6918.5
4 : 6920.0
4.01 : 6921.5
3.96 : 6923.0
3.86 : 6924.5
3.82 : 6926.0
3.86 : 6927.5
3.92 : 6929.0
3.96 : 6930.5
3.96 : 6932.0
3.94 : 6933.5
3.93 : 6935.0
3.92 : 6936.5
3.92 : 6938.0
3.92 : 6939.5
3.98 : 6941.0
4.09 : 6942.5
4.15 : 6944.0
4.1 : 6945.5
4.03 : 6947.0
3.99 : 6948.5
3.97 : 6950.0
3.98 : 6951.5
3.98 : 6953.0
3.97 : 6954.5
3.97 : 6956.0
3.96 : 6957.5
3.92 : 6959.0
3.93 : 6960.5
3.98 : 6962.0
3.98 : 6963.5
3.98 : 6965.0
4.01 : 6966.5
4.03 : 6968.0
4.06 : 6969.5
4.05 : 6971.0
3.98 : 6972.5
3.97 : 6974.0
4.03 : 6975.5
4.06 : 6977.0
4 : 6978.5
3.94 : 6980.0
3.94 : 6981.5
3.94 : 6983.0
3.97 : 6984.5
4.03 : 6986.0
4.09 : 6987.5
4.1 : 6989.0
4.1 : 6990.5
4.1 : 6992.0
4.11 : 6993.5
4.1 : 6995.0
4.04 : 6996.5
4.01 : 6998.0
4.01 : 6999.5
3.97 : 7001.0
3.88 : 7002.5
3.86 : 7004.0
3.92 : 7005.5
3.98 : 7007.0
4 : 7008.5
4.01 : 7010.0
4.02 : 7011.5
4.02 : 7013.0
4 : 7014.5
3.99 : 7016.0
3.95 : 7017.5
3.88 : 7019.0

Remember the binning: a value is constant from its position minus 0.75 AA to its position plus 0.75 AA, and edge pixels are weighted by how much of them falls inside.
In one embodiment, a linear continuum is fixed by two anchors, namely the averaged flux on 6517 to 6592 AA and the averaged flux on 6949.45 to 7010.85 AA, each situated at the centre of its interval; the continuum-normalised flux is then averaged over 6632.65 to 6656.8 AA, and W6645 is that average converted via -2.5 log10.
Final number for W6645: 0.031 mag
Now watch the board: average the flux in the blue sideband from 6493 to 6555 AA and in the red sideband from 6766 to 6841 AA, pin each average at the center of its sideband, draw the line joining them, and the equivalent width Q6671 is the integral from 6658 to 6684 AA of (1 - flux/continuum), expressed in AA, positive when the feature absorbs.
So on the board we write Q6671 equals 0.5 AA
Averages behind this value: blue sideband 4.05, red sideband 3.9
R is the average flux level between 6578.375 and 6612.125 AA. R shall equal 4.12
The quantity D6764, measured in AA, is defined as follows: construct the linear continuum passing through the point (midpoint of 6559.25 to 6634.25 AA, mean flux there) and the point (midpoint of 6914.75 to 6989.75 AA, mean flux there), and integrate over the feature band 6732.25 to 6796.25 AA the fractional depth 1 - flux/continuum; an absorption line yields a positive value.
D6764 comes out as 2.9 AA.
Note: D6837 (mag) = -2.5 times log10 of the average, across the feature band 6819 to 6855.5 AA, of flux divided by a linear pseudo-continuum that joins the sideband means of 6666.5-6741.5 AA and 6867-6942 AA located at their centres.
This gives 0.01 mag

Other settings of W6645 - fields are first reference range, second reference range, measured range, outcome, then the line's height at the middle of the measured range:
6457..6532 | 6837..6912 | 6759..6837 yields 0.010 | 3.93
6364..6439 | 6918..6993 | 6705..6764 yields 0.037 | 3.99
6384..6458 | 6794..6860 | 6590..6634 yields -0.011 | 3.95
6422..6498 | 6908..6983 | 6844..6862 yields 0.039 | 3.99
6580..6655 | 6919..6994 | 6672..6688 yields 0.028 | 4.03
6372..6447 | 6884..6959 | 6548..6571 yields 0.013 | 4.01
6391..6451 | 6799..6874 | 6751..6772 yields 0.033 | 3.92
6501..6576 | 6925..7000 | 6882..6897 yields 0.007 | 4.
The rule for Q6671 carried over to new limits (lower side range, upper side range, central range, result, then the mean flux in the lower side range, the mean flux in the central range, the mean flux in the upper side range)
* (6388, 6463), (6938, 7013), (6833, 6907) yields 1.88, 4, 3.9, 4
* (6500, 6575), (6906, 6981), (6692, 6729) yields 0.95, 4.03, 3.91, 3.99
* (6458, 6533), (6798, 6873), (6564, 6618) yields -1.46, 4.01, 4.09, 3.9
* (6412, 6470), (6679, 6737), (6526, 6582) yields -1.41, 4.03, 4.09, 3.93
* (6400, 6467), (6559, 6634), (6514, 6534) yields -0.17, 4.01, 4.07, 4.05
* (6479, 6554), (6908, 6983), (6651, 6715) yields 1.70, 4.04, 3.91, 3.99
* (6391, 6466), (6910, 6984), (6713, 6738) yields 0.52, 4.01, 3.91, 3.99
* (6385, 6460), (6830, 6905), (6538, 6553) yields -0.64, 4.01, 4.14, 3.9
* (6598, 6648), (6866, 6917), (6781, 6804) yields 0.75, 4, 3.84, 3.95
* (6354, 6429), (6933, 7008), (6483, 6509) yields 0.26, 4.01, 3.97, 4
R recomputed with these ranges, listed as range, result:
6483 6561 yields 4.04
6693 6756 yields 3.87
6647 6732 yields 3.91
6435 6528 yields 4.01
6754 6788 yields 3.86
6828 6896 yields 3.9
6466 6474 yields 4.08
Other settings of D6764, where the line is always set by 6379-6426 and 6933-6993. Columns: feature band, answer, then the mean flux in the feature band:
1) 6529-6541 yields -0.4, 4.13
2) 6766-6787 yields 0.5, 3.91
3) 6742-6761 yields 1.3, 3.73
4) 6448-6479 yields -0.3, 4.03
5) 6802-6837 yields 0.5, 3.94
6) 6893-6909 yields 0.1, 3.97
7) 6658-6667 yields 0.3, 3.88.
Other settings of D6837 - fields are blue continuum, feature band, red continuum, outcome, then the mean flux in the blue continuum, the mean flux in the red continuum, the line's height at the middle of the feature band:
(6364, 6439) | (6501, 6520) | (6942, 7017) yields 0.00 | 4.01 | 4.01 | 4.01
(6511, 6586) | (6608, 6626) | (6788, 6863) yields 0.01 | 4.09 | 3.89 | 4.04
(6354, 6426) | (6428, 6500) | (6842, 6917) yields -0.01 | 4.01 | 3.93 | 3.99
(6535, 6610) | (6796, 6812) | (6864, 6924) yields 0.03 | 4.08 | 3.96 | 3.99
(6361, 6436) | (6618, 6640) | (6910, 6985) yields 0.00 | 4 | 3.99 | 4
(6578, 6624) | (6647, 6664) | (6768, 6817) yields 0.04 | 4.1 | 3.88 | 4.04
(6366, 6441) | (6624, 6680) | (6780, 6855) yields 0.00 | 4.01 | 3.89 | 3.94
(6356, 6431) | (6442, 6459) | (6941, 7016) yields -0.01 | 4.01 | 4.01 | 4.01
